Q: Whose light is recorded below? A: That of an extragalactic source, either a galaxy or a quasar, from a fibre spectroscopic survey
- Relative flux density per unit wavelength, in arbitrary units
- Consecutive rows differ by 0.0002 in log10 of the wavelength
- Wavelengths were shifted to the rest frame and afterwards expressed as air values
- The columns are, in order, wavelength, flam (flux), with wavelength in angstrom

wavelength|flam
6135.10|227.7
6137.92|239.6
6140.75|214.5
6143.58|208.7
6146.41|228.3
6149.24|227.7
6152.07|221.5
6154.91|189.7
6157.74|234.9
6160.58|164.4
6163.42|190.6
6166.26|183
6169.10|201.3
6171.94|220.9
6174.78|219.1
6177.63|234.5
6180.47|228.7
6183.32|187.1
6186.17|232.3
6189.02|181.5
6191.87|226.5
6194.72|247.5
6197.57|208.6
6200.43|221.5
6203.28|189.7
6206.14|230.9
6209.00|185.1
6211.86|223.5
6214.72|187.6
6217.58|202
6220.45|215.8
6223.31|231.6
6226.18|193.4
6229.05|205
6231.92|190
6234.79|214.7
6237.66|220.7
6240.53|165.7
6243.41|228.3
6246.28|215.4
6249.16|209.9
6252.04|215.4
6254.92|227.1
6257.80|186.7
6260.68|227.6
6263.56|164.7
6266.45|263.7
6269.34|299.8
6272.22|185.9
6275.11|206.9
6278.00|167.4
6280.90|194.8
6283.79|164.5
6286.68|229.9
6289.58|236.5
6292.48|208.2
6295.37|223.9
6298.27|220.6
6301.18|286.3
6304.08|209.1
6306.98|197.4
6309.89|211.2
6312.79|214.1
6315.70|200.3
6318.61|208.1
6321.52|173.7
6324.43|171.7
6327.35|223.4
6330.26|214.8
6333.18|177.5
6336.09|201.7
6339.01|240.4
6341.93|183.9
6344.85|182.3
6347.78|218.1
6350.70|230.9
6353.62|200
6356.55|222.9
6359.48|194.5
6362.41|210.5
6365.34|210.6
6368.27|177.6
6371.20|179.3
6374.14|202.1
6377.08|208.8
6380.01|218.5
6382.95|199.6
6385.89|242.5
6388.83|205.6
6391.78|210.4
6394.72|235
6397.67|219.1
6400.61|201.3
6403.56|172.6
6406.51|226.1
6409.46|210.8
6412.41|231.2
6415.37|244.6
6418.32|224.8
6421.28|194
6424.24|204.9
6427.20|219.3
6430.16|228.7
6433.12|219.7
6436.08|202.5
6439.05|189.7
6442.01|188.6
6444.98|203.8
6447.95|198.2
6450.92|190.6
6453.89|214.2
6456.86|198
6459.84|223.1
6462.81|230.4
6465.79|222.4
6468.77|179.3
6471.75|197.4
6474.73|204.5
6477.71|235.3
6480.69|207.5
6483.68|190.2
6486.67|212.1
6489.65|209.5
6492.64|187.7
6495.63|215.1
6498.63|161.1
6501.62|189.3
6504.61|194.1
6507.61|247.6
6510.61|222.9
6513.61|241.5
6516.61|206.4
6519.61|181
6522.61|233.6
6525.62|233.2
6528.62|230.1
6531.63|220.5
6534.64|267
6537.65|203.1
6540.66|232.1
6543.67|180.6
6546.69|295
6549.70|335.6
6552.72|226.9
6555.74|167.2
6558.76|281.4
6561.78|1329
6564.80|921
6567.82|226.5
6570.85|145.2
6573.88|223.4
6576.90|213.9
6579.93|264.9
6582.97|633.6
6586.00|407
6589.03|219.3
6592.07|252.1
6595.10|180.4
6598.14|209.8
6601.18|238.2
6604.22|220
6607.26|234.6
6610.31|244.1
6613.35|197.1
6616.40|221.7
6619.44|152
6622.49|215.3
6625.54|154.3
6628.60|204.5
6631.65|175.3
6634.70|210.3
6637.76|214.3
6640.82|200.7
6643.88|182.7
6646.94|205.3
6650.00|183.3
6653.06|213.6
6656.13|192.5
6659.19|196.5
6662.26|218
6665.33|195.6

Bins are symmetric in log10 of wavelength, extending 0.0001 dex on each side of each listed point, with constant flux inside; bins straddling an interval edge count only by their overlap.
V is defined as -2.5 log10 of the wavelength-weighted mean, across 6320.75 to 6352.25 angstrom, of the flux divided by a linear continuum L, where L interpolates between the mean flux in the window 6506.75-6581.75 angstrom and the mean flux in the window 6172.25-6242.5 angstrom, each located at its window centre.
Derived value 0.212 mag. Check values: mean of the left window 210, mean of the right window 303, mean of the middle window 202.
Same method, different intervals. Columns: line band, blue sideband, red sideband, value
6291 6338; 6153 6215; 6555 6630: 0.156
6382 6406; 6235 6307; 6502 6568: 0.224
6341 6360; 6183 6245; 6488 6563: 0.135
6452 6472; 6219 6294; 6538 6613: 0.329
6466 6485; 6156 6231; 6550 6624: 0.371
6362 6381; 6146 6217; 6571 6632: 0.126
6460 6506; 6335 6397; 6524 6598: 0.344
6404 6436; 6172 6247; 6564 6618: 0.152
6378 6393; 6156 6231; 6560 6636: 0.188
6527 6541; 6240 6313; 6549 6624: 0.288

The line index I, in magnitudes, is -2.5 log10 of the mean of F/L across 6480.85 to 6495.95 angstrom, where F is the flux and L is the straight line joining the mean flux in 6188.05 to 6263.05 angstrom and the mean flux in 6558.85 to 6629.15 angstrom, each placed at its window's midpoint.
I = 0.38 mag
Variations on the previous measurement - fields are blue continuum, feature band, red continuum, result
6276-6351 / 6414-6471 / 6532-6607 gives 0.26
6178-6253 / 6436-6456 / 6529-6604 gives 0.40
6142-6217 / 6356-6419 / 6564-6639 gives 0.11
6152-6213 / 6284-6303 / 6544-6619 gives 0.06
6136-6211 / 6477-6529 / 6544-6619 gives 0.39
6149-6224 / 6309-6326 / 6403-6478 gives 0.07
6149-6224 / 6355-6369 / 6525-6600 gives 0.28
